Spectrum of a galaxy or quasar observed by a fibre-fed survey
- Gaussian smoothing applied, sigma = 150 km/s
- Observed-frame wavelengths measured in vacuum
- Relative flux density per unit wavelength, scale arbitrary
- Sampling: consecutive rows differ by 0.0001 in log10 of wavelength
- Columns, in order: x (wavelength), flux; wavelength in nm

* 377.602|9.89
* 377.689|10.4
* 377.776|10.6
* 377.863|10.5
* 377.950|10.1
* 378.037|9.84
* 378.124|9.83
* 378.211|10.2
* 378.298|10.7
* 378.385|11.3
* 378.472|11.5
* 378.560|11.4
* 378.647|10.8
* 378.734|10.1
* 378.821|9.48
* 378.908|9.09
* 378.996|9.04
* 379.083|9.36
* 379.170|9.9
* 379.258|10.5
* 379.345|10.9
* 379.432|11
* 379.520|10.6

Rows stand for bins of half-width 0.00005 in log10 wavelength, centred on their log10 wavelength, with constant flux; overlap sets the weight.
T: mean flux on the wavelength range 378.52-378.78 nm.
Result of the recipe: 10.8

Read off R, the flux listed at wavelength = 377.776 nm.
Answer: 10.6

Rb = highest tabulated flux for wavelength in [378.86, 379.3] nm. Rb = 10.5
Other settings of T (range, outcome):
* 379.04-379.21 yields 9.64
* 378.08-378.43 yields 10.5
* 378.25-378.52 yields 11.1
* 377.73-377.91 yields 10.5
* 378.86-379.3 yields 9.56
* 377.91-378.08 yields 9.97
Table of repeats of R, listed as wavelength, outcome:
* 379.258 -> 10.5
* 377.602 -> 9.89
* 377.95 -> 10.1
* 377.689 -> 10.4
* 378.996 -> 9.04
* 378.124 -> 9.83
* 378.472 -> 11.5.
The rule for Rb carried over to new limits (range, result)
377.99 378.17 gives 9.84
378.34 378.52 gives 11.5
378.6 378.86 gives 10.8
